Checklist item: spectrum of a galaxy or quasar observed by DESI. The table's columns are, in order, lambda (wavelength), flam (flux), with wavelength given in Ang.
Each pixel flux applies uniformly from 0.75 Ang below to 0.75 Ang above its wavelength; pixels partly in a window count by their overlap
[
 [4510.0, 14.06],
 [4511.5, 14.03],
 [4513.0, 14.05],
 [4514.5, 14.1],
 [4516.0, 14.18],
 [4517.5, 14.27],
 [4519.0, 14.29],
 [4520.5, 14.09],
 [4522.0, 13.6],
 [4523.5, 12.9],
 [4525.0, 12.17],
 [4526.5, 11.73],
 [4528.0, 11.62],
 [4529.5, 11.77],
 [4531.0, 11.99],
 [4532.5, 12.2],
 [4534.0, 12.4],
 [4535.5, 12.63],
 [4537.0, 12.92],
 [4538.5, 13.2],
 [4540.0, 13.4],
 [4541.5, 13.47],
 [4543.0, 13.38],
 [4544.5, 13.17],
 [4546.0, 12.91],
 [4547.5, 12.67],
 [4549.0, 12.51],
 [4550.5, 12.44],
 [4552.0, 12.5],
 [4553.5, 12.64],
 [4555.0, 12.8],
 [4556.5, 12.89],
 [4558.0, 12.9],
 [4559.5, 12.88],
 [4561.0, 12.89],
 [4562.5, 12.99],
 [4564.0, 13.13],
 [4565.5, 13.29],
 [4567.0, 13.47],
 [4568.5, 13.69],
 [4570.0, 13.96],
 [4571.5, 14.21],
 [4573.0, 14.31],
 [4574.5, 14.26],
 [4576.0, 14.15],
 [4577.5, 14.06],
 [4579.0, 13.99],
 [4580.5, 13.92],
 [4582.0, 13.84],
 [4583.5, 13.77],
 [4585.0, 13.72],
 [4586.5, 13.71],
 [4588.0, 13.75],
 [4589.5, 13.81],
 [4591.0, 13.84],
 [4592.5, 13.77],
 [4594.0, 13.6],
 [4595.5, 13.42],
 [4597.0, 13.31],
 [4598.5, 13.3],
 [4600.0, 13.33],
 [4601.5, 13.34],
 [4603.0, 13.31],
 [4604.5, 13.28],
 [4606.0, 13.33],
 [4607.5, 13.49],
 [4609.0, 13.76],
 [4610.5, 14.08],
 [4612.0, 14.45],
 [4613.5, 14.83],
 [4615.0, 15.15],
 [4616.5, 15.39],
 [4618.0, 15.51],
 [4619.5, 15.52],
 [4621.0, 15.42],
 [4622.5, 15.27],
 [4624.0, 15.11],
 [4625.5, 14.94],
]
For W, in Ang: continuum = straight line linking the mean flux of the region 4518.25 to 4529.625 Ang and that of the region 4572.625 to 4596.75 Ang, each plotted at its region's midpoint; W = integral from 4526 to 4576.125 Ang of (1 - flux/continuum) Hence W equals 1.2 Ang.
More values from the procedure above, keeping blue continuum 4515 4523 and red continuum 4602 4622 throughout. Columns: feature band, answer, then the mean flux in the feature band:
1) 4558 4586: 1.15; 13.7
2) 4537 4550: 0.99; 13.1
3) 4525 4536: 1.60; 12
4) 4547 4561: 1.47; 12.7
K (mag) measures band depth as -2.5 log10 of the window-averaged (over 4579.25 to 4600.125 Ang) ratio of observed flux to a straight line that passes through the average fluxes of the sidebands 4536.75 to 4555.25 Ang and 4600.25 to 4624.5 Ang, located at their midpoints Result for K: 0.02 mag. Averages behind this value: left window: 12.9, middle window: 13.7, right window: 14.4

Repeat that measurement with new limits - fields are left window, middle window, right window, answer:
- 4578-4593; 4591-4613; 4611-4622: 0.073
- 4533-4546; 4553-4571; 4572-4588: 0.033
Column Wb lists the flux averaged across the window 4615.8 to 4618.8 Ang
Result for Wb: 15.5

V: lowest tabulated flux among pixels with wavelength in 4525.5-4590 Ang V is 11.62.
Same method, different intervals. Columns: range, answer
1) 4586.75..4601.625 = 13.3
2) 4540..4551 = 12.44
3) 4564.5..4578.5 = 13.29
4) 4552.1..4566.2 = 12.64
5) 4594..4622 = 13.28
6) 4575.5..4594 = 13.6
